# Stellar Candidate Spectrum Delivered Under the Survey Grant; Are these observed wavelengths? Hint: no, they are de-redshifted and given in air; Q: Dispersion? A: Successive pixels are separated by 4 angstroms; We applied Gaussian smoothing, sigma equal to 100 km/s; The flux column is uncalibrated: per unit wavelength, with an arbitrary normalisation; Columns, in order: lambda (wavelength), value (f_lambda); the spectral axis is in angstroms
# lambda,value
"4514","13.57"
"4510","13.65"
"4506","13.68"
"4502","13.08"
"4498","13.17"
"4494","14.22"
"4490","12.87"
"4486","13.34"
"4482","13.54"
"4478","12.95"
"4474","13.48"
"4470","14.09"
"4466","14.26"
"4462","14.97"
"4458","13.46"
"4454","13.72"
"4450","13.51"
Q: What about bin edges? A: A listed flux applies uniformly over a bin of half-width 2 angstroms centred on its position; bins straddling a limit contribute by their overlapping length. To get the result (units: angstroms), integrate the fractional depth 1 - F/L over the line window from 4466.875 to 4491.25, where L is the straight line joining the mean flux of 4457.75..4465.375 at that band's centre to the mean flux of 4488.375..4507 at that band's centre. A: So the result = 0.8 angstroms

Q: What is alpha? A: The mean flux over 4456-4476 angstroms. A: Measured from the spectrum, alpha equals 14.1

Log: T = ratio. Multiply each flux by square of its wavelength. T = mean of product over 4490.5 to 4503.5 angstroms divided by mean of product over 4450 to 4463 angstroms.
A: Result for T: 0.98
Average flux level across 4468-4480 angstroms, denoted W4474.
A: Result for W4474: 13.5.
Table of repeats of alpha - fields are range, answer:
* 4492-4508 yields 13.5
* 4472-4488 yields 13.3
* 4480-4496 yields 13.5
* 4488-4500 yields 13.4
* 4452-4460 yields 13.6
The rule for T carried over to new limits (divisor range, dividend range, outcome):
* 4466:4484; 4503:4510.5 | 1.01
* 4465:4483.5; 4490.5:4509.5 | 1.00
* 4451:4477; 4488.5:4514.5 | 0.98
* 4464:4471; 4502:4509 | 0.97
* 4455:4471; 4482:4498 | 0.96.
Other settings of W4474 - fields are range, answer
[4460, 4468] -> 14.6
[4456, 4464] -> 14.2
